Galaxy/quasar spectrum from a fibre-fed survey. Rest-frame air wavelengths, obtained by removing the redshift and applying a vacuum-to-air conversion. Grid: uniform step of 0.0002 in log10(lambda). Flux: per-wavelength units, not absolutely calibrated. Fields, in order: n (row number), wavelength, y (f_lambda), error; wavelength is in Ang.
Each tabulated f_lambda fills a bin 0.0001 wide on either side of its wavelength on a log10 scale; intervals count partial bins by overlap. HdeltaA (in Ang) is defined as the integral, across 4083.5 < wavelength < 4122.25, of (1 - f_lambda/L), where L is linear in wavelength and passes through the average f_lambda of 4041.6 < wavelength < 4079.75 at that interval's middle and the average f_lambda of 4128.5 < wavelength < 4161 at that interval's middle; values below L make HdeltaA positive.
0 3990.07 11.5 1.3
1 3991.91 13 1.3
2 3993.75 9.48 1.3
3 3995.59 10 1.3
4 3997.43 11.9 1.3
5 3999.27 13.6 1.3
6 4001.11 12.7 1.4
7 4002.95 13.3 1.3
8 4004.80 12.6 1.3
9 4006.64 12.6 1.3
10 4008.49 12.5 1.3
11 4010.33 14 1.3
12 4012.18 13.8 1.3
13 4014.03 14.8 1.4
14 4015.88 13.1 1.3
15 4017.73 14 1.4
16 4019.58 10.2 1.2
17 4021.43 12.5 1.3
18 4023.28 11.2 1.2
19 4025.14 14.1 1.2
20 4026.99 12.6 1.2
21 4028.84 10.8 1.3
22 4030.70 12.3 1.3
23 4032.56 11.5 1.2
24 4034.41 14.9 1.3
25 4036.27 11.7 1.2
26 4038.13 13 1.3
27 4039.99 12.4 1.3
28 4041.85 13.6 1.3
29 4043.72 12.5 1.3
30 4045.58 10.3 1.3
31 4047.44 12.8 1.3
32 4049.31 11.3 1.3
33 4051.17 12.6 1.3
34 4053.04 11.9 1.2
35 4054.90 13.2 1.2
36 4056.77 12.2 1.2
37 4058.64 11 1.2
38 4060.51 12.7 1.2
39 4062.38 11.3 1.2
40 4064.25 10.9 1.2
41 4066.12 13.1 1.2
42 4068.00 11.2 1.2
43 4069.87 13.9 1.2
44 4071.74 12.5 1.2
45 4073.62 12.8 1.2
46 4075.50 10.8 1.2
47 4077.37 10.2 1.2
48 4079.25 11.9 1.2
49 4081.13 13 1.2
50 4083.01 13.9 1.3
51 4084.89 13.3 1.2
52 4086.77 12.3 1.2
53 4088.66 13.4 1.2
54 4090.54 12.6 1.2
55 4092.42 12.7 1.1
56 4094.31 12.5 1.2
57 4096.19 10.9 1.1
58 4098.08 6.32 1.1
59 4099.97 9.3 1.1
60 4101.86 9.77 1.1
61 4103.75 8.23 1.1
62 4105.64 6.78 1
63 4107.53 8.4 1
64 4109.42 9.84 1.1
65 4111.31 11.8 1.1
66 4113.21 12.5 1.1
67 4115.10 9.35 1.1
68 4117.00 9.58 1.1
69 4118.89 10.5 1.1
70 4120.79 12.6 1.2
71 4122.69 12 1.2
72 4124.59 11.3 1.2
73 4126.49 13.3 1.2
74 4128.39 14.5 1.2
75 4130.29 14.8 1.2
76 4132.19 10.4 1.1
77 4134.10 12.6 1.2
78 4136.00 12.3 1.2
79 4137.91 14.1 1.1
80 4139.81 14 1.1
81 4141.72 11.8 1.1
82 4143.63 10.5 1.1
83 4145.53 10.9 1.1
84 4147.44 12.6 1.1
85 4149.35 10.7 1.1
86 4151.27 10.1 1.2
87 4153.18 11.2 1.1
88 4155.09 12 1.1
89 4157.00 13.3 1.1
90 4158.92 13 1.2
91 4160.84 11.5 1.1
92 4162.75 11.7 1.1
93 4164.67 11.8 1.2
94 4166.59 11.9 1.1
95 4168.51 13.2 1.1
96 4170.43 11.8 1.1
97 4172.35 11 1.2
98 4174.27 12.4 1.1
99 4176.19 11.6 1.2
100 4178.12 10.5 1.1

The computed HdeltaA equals 4.5 Ang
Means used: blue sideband 12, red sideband 12.2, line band 10.7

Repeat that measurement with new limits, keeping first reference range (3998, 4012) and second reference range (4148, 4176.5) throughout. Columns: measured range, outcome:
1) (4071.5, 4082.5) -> 0.52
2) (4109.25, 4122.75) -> 1.29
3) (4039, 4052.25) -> 0.55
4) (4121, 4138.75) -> -1.05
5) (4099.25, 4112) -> 3.29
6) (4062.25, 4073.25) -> 0.28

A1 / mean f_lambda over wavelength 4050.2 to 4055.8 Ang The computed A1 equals 12.6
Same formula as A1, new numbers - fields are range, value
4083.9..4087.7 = 12.8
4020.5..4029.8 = 12.2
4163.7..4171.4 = 12.2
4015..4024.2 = 12.2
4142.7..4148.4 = 11.4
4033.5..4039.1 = 13.2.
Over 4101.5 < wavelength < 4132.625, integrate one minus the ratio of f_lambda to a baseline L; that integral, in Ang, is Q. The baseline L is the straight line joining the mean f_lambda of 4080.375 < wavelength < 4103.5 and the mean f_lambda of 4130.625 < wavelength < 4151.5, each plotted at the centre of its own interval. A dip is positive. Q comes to 2.2 Ang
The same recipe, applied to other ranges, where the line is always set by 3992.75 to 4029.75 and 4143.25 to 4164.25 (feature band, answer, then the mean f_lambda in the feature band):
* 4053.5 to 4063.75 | 0.2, 12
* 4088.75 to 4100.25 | 1.0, 11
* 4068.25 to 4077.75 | 0.0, 12.1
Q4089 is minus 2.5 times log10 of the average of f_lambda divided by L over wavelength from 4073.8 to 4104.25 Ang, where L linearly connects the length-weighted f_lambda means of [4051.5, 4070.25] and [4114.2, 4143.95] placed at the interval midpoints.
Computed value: 0.07 mag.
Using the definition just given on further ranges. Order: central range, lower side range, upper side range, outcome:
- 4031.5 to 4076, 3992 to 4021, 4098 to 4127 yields -0.07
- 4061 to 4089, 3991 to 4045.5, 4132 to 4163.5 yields 0.00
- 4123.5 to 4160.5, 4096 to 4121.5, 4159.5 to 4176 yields -0.13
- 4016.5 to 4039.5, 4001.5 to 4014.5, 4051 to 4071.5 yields 0.04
